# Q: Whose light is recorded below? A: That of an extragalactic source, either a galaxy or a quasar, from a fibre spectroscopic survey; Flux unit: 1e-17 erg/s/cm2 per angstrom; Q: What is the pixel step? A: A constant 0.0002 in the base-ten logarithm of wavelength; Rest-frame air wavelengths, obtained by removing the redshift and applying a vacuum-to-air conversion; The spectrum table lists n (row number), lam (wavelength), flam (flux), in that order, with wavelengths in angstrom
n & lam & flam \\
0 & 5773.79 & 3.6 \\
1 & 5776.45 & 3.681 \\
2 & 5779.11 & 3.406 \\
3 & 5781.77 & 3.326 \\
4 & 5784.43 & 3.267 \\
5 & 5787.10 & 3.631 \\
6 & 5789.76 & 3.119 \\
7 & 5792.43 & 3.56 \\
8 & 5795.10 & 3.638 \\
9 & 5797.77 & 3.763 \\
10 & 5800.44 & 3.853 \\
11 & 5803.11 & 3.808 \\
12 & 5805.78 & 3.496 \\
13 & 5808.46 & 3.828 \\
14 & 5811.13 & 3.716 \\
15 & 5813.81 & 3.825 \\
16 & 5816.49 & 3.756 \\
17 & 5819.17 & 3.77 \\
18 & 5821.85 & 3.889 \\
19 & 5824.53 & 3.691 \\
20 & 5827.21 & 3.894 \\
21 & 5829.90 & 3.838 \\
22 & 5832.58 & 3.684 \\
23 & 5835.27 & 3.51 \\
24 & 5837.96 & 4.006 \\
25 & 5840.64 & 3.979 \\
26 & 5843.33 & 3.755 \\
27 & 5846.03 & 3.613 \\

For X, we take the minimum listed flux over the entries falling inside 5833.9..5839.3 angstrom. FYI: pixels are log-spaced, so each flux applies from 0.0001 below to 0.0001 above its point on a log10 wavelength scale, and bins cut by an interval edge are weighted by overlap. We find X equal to 3.51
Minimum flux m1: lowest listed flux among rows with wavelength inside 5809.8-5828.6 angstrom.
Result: 3.691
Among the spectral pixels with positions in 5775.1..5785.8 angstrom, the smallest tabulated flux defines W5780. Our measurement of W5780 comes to 3.267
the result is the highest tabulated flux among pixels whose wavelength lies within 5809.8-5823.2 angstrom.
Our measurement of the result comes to 3.889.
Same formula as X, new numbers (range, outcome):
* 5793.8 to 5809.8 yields 3.496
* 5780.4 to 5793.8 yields 3.119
